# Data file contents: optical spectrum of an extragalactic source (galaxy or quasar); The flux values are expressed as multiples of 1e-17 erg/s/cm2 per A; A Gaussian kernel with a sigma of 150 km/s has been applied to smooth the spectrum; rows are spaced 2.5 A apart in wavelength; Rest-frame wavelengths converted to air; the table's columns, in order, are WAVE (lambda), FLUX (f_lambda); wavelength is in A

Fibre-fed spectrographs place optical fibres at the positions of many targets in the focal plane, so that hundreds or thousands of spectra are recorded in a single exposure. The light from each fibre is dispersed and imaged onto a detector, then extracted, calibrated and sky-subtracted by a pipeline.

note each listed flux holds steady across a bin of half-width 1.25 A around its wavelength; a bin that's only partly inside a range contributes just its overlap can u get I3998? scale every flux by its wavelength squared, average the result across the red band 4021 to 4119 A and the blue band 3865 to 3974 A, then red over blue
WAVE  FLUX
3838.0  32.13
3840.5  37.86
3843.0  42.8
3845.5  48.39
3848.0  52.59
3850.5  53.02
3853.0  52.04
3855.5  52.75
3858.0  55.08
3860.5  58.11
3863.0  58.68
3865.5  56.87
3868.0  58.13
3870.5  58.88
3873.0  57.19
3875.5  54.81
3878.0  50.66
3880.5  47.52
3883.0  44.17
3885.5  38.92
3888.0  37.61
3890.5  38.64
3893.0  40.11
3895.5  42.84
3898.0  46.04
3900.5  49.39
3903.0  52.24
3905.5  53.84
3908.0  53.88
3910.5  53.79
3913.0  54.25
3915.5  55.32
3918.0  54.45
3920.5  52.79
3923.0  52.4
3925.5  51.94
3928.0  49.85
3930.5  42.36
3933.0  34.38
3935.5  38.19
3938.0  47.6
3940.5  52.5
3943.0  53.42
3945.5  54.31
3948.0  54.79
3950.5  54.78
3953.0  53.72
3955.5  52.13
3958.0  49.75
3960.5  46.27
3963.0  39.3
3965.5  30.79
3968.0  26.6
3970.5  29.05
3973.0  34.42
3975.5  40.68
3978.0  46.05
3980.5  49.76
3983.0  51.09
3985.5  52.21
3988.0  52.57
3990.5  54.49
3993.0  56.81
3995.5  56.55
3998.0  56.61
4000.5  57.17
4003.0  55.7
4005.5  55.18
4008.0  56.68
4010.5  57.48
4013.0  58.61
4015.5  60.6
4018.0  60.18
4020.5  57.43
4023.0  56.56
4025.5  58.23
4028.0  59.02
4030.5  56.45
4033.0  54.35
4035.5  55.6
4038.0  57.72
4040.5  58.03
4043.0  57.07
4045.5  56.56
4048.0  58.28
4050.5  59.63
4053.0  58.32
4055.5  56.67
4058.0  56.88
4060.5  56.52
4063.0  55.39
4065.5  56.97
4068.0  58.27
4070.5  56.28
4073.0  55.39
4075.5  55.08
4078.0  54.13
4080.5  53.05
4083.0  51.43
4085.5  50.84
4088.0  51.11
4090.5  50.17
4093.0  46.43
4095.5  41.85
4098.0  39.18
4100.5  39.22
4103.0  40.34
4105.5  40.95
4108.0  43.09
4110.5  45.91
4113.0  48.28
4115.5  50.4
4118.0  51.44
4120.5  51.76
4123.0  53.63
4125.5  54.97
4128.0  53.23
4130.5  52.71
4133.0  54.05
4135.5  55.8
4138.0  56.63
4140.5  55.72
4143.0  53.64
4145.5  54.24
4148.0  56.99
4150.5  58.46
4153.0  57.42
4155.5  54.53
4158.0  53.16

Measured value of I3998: 1.2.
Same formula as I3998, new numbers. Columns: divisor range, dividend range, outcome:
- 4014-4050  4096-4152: 0.92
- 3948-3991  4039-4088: 1.30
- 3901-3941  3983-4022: 1.18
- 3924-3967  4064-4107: 1.12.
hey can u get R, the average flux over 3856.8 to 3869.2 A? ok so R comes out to 57.4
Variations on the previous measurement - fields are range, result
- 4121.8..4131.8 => 53.6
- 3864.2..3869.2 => 57.5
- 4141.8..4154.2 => 56.2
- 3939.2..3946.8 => 53.4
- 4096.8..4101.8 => 39.2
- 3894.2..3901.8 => 46.1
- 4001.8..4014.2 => 56.7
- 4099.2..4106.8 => 40.2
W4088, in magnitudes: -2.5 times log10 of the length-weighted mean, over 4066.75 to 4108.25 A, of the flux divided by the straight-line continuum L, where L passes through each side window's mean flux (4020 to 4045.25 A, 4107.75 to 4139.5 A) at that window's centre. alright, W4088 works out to 0.11 mag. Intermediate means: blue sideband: 57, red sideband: 52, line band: 48.8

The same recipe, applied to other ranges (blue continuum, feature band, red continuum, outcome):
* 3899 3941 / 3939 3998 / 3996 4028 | 0.13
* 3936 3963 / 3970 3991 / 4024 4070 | 0.16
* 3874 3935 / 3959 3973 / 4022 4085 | 0.43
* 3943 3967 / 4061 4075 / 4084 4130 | -0.18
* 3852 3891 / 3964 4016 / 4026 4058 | 0.13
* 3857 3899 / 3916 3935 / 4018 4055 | 0.08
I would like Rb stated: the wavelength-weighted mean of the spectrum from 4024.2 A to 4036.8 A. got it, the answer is 56.7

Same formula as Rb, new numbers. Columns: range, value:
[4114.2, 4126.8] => 52.4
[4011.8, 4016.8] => 59.6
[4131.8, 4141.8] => 55.5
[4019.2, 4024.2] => 57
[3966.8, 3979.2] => 35.4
